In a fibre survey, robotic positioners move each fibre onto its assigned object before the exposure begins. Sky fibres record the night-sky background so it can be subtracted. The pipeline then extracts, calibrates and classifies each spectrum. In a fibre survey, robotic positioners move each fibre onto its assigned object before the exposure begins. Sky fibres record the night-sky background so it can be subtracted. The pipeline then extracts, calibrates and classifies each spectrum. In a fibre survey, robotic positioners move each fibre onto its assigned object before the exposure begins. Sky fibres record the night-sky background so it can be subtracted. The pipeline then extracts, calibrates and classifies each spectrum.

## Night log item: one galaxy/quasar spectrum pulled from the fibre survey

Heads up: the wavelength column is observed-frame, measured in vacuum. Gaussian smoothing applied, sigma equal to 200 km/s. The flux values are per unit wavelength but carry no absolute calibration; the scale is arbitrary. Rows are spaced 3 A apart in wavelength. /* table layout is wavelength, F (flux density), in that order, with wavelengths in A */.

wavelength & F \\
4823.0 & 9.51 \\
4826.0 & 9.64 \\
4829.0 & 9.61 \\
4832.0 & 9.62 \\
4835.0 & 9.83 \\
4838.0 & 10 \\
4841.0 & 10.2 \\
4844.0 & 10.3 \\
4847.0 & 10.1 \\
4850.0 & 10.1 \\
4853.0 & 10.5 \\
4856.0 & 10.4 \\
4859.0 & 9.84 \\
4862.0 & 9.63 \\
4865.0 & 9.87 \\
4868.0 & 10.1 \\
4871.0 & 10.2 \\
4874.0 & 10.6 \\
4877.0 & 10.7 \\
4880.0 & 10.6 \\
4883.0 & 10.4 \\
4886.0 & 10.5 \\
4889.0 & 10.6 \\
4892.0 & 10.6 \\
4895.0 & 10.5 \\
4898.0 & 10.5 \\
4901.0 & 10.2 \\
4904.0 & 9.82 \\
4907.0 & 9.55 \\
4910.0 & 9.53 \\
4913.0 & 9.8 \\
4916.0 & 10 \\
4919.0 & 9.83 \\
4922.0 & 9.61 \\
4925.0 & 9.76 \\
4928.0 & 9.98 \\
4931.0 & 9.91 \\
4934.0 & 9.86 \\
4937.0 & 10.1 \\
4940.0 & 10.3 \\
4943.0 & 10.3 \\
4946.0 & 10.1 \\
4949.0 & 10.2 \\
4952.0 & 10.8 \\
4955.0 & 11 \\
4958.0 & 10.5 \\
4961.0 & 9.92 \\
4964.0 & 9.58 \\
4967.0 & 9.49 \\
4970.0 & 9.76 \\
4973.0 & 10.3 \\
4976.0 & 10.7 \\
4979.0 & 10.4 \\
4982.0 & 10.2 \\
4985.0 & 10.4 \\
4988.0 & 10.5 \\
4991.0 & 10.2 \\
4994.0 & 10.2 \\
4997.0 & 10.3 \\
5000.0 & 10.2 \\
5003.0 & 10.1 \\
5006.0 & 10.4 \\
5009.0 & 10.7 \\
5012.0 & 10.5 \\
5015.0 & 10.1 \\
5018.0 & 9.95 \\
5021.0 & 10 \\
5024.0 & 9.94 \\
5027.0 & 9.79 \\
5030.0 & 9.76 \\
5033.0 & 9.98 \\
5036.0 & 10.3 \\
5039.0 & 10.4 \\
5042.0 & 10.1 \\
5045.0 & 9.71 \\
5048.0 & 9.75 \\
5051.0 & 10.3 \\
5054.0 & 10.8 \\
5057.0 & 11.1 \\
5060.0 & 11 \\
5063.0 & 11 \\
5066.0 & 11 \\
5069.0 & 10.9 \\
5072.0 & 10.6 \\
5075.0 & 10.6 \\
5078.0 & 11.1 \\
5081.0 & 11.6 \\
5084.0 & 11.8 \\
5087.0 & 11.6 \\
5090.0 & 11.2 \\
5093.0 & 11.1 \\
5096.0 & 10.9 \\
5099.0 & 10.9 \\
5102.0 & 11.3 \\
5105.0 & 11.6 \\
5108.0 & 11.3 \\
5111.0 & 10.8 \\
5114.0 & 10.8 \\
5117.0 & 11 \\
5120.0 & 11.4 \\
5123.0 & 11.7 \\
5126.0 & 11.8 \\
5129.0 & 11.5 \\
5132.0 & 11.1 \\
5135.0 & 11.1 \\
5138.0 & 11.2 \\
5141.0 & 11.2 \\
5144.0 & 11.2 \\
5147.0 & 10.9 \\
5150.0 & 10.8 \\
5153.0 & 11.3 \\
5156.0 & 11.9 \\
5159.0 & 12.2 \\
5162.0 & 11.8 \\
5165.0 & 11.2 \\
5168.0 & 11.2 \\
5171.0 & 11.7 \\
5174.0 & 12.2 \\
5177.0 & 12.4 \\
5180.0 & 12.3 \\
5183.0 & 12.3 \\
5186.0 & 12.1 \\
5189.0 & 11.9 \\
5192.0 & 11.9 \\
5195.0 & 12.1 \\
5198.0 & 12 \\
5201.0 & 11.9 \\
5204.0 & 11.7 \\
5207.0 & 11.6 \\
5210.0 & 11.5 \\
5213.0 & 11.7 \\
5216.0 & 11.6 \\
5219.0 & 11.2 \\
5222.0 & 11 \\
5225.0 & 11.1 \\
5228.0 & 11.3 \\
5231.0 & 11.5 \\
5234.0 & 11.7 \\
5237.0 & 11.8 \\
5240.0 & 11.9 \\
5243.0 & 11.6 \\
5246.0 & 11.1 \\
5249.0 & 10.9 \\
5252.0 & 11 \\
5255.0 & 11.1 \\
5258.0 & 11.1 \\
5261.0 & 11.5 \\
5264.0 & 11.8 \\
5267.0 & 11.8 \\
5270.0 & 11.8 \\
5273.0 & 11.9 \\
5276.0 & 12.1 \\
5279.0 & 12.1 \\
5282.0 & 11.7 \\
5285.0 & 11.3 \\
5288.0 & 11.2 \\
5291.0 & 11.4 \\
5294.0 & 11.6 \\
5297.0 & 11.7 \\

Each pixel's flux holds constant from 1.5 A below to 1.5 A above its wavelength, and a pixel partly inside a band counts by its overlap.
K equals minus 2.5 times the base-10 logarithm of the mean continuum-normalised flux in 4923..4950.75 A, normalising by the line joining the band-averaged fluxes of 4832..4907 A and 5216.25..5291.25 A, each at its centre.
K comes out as 0.04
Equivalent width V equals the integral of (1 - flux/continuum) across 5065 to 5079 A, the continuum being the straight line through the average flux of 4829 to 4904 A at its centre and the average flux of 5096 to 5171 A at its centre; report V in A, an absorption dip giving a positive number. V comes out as 0.3 A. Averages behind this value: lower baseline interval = 10.2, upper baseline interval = 11.3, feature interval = 10.8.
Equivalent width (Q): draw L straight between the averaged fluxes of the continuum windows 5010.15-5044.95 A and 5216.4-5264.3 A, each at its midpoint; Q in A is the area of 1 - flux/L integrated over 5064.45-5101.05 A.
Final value -2.5 A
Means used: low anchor 10.1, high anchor 11.3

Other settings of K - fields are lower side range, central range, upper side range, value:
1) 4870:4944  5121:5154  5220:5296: -0.02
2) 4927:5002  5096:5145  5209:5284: -0.03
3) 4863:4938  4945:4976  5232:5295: 0.02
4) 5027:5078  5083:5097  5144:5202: -0.04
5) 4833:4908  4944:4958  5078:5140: 0.01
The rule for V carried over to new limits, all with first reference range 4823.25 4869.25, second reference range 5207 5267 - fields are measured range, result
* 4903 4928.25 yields 1.2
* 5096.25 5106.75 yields -0.3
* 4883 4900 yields -0.6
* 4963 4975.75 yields 0.7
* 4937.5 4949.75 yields 0.1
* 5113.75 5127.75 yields -0.5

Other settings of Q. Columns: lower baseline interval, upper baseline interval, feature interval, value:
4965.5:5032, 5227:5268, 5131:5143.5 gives -0.3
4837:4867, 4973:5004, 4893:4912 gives 0.3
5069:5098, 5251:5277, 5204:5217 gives -0.2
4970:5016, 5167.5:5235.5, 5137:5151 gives 0.4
